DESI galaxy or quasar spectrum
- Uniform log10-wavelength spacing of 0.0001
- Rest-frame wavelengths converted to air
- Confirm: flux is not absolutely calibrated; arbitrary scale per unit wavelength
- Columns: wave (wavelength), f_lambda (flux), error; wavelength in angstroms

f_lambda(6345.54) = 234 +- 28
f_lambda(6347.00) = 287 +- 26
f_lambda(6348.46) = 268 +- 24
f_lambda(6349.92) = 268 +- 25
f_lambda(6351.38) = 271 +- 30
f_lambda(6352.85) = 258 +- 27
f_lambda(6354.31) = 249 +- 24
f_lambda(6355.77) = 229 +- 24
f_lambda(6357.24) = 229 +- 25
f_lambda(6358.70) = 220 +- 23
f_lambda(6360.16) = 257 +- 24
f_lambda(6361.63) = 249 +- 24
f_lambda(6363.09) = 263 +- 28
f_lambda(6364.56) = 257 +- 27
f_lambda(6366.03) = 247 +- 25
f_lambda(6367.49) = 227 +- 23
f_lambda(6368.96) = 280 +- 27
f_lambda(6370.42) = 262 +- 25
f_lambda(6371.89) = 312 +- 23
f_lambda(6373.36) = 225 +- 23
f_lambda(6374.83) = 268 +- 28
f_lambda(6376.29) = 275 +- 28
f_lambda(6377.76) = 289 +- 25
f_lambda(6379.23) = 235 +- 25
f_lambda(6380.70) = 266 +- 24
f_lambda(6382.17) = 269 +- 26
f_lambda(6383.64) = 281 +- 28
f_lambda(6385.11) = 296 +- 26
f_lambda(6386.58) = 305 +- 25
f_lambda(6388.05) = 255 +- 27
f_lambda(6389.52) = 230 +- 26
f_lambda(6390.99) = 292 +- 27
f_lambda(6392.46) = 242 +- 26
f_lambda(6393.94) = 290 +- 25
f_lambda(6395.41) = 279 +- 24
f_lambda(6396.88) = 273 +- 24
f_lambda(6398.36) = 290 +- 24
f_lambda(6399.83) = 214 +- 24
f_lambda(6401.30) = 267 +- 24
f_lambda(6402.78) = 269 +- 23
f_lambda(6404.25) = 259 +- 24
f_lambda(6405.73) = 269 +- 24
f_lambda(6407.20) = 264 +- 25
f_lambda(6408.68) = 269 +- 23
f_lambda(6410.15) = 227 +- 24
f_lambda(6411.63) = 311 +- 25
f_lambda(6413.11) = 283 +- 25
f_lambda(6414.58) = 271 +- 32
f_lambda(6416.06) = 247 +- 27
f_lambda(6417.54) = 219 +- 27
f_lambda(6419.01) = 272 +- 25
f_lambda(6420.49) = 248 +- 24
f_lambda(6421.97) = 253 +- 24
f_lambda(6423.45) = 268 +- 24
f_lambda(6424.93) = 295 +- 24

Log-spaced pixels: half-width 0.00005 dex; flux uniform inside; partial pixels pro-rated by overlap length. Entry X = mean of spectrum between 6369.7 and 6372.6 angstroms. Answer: 287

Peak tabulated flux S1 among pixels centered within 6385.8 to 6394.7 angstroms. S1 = 305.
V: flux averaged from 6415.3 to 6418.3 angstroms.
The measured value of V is 234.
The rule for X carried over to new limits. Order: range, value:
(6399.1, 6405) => 252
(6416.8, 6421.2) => 247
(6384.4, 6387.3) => 301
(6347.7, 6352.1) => 269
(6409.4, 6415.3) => 273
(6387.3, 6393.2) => 255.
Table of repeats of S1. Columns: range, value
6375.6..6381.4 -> 289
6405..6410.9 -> 269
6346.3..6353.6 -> 287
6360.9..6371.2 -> 280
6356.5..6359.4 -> 229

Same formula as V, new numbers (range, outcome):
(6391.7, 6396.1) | 270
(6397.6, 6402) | 257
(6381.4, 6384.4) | 275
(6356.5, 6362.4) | 239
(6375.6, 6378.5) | 282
